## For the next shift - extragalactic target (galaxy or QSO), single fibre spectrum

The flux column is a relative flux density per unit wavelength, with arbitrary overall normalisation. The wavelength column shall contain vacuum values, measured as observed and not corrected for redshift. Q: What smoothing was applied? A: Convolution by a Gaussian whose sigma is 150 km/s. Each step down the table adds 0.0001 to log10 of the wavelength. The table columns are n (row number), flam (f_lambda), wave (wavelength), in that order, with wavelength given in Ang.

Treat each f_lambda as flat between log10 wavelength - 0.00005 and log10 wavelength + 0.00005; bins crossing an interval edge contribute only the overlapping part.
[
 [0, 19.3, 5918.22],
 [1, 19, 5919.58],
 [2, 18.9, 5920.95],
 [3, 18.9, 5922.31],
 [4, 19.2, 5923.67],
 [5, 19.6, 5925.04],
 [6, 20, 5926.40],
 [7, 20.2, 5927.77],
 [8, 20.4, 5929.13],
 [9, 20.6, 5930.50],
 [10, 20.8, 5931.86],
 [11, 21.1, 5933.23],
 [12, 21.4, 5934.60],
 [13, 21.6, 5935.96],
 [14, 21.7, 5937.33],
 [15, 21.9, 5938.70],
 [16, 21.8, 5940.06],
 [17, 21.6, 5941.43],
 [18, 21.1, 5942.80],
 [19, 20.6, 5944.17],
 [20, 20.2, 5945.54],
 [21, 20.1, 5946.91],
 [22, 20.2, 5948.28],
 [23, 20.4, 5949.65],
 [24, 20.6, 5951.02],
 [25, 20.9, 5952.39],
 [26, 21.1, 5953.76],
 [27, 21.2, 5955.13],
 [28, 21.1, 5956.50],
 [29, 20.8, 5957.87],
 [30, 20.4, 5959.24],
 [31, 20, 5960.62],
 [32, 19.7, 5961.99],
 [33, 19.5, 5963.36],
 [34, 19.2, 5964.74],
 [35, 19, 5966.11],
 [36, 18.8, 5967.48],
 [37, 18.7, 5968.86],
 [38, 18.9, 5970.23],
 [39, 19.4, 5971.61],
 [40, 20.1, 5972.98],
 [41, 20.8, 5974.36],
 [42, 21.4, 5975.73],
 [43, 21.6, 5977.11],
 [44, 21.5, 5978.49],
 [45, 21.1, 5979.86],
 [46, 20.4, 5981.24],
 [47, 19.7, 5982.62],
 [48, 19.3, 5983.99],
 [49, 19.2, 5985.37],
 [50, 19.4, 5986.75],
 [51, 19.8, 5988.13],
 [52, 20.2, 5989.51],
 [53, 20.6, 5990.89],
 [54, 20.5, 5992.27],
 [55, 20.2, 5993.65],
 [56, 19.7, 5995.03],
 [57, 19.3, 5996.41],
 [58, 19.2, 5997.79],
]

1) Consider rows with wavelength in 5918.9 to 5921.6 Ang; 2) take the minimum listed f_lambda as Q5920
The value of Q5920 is 18.9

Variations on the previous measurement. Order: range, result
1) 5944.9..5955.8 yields 20.1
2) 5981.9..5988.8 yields 19.2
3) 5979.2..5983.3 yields 19.7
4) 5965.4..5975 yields 18.7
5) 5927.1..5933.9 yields 20.2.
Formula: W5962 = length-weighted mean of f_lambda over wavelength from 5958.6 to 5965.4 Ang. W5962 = 19.7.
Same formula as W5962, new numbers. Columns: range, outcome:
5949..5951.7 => 20.5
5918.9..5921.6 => 18.9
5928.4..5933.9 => 20.7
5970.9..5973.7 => 19.7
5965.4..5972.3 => 19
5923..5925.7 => 19.4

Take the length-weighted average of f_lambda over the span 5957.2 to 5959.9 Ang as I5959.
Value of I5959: 20.6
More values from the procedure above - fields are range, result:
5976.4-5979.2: 21.5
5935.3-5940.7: 21.8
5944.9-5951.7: 20.3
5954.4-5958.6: 21.1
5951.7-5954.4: 21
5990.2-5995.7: 20.3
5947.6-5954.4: 20.6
